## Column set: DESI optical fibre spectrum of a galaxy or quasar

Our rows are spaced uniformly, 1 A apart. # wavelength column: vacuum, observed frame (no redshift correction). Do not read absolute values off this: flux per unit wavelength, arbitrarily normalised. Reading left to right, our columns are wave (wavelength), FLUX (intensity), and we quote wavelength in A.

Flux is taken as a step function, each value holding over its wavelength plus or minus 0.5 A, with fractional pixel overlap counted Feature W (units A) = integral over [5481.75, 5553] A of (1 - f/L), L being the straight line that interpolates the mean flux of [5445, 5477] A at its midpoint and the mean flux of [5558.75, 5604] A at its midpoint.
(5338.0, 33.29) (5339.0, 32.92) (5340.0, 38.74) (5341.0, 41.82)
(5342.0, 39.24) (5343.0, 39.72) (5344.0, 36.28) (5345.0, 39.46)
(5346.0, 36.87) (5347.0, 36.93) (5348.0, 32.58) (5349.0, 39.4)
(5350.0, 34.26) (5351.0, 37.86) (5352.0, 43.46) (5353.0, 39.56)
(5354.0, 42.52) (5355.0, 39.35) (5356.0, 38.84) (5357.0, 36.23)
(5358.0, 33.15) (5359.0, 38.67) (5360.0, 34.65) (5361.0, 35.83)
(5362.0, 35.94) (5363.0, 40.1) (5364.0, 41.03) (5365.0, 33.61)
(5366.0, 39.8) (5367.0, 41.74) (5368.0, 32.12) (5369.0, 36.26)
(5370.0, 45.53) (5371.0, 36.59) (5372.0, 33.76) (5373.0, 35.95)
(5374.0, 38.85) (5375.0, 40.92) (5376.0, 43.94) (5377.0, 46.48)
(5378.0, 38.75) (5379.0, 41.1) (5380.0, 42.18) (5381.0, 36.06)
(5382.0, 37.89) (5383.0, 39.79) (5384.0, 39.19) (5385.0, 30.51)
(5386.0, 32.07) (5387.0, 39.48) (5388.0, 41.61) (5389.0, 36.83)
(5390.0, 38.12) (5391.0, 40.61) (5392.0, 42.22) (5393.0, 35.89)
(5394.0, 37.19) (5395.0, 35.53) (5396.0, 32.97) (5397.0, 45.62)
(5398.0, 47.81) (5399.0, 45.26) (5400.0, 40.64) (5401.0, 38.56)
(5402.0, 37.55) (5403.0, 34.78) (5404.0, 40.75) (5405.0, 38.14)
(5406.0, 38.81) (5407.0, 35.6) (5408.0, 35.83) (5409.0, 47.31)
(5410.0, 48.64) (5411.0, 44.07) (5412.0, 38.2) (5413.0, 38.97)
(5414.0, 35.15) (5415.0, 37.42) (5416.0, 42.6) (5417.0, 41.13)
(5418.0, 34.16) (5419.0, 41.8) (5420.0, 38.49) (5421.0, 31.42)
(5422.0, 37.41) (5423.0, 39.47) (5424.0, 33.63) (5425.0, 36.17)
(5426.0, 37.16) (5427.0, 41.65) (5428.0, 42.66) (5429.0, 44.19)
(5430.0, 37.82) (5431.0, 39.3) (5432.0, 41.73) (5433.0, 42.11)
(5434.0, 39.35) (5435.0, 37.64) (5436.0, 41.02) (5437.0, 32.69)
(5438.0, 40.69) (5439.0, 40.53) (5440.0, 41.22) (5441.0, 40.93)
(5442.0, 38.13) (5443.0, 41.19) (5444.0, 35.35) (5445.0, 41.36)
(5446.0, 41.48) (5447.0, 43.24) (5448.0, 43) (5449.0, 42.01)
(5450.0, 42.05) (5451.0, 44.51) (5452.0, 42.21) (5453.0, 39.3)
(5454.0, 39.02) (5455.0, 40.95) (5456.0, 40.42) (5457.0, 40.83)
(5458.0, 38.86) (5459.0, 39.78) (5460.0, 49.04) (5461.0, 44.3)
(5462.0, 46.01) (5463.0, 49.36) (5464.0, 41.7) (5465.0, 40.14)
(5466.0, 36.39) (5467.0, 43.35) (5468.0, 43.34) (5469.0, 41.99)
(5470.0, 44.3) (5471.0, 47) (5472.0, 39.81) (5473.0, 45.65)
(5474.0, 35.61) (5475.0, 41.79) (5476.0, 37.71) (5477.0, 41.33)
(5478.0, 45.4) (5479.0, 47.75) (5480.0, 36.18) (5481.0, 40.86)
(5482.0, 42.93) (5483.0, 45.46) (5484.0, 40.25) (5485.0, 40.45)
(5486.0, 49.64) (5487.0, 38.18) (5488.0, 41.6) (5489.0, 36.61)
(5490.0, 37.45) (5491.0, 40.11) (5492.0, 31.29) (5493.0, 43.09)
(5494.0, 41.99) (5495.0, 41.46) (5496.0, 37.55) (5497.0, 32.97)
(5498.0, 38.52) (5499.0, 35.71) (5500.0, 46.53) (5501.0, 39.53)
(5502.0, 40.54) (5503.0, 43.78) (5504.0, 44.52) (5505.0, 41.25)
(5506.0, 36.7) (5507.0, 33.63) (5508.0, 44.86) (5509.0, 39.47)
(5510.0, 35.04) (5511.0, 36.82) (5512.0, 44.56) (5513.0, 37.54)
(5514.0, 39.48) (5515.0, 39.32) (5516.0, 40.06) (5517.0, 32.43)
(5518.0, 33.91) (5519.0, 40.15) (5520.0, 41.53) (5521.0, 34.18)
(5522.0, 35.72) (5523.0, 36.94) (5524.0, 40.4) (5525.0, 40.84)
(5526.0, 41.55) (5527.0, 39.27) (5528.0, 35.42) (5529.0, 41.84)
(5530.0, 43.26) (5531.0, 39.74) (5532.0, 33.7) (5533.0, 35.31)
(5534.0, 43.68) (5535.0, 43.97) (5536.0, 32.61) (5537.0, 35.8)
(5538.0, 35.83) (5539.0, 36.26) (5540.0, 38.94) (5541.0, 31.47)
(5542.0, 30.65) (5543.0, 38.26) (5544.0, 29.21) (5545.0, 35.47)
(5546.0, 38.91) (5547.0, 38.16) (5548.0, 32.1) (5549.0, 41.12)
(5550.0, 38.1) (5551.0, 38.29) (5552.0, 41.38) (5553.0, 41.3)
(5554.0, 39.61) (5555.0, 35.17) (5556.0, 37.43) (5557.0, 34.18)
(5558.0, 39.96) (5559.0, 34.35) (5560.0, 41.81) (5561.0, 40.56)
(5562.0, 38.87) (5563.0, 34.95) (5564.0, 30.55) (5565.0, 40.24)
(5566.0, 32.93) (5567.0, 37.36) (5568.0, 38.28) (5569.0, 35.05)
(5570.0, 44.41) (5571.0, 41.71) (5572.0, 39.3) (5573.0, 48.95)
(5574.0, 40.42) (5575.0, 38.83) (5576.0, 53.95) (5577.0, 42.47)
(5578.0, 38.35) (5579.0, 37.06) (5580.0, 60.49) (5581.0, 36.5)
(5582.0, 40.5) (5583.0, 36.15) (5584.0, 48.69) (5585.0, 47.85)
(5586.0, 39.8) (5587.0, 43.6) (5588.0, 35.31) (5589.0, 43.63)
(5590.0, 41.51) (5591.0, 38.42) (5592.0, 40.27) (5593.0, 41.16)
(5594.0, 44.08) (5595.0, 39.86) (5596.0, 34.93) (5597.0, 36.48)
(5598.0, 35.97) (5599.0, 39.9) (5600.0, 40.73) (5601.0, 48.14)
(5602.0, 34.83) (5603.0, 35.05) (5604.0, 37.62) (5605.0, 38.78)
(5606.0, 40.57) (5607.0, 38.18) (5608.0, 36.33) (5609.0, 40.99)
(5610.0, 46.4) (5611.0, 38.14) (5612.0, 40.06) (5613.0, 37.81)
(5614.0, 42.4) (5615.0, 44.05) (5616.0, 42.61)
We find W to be 4.5 A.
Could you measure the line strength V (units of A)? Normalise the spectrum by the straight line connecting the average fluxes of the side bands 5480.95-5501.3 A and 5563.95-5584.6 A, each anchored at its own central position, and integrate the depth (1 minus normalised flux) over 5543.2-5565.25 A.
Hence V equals 2.0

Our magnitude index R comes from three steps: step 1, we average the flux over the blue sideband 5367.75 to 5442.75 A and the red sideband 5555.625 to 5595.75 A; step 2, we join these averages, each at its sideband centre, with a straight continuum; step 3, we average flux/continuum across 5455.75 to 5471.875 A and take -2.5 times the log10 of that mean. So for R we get -0.087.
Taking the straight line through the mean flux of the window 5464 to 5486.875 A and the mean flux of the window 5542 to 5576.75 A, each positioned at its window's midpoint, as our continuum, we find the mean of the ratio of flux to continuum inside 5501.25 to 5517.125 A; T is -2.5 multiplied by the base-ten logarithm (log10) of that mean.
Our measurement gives 0.03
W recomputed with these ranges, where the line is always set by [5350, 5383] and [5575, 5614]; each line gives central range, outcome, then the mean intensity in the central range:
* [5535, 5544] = 1.15 A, 35.2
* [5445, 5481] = -2.34 A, 42.1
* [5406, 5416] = -0.28 A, 40.2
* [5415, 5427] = 0.44 A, 37.7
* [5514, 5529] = 0.73 A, 38.2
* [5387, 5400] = -0.36 A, 40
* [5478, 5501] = -0.34 A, 40.4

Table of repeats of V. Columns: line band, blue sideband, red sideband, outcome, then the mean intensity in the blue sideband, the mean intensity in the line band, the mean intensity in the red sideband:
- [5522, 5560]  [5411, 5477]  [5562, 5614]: 2.57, 40.5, 37.6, 40.3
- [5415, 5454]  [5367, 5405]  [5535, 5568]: -1.46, 38.9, 39.7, 36.8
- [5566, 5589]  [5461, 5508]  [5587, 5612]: -1.17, 41.1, 41.9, 39.6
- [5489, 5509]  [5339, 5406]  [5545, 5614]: -0.10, 38.5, 39.5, 39.8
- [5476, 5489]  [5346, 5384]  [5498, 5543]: -1.22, 38.4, 42.1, 38.5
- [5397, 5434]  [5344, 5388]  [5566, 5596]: -0.73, 38.1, 39.7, 41.6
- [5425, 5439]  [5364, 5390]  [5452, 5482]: 0.31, 38.5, 39.7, 42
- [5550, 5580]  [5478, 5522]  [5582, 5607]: 0.31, 39.7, 39.6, 40.1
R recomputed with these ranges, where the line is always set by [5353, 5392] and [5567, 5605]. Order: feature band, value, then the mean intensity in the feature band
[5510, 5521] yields 0.05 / 38.2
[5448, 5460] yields -0.05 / 41.3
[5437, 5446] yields -0.01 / 39.6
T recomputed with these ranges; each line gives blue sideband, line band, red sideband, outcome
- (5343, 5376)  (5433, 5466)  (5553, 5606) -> -0.07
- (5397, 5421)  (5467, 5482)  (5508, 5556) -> -0.09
